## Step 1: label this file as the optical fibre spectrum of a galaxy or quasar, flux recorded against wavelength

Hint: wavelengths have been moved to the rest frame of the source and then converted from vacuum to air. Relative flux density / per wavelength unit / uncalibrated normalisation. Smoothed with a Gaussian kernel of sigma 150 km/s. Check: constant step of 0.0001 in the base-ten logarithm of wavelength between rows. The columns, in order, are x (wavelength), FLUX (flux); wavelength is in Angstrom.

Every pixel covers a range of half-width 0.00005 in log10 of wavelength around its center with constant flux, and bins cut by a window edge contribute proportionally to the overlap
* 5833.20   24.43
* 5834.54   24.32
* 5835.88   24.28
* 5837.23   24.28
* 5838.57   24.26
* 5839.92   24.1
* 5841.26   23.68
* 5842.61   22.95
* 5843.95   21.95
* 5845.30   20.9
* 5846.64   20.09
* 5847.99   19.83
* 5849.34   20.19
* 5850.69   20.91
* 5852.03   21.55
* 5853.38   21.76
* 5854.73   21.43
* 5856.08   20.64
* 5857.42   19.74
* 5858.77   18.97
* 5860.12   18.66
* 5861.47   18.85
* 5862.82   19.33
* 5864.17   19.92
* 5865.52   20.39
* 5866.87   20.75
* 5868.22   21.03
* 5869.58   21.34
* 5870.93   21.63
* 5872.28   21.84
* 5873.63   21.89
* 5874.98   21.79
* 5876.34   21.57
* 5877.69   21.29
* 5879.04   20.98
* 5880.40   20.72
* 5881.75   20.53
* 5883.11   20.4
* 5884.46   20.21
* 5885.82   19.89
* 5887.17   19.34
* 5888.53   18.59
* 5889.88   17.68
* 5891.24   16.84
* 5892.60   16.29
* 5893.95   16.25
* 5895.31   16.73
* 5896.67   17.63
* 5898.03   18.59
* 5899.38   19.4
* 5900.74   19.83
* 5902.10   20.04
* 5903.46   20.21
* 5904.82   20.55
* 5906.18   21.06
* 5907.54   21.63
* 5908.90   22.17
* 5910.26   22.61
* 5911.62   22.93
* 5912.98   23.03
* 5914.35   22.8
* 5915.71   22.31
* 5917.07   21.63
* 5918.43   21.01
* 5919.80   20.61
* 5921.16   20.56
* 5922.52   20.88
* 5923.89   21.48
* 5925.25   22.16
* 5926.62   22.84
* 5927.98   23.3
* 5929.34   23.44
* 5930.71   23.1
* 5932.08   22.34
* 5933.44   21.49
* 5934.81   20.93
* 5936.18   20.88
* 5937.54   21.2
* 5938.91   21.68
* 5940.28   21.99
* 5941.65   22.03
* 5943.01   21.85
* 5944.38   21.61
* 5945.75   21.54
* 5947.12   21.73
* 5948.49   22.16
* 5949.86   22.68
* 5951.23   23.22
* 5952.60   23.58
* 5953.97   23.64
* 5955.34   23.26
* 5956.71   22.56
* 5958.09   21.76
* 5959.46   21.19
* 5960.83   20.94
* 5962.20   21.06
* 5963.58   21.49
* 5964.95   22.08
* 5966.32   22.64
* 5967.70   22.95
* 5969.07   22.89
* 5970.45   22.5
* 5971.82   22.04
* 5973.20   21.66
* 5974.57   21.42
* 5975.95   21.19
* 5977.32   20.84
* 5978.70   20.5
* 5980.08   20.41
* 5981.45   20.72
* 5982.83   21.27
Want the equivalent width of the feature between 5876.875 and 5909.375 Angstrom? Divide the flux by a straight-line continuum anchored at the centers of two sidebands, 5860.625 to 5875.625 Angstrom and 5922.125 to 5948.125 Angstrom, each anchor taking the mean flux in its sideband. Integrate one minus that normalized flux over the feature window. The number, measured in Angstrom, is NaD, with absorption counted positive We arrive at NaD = 2.70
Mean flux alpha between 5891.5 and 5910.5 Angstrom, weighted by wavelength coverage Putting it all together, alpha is 19.4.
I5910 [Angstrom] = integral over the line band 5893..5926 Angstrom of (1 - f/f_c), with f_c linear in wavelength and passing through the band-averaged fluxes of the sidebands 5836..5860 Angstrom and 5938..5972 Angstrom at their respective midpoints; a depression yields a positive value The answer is 1.96 Angstrom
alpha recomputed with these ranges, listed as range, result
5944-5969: 22.2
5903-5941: 21.8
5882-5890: 19.5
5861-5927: 20.4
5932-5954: 22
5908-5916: 22.6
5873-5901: 19.3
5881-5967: 21.1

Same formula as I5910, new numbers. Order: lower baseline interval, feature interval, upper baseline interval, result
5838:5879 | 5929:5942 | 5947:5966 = 0.1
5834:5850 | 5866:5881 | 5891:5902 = -1.1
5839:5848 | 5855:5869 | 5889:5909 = 0.8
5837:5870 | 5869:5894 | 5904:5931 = 1.6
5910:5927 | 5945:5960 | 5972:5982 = -0.8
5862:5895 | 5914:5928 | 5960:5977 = -0.5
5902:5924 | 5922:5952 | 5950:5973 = -0.1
